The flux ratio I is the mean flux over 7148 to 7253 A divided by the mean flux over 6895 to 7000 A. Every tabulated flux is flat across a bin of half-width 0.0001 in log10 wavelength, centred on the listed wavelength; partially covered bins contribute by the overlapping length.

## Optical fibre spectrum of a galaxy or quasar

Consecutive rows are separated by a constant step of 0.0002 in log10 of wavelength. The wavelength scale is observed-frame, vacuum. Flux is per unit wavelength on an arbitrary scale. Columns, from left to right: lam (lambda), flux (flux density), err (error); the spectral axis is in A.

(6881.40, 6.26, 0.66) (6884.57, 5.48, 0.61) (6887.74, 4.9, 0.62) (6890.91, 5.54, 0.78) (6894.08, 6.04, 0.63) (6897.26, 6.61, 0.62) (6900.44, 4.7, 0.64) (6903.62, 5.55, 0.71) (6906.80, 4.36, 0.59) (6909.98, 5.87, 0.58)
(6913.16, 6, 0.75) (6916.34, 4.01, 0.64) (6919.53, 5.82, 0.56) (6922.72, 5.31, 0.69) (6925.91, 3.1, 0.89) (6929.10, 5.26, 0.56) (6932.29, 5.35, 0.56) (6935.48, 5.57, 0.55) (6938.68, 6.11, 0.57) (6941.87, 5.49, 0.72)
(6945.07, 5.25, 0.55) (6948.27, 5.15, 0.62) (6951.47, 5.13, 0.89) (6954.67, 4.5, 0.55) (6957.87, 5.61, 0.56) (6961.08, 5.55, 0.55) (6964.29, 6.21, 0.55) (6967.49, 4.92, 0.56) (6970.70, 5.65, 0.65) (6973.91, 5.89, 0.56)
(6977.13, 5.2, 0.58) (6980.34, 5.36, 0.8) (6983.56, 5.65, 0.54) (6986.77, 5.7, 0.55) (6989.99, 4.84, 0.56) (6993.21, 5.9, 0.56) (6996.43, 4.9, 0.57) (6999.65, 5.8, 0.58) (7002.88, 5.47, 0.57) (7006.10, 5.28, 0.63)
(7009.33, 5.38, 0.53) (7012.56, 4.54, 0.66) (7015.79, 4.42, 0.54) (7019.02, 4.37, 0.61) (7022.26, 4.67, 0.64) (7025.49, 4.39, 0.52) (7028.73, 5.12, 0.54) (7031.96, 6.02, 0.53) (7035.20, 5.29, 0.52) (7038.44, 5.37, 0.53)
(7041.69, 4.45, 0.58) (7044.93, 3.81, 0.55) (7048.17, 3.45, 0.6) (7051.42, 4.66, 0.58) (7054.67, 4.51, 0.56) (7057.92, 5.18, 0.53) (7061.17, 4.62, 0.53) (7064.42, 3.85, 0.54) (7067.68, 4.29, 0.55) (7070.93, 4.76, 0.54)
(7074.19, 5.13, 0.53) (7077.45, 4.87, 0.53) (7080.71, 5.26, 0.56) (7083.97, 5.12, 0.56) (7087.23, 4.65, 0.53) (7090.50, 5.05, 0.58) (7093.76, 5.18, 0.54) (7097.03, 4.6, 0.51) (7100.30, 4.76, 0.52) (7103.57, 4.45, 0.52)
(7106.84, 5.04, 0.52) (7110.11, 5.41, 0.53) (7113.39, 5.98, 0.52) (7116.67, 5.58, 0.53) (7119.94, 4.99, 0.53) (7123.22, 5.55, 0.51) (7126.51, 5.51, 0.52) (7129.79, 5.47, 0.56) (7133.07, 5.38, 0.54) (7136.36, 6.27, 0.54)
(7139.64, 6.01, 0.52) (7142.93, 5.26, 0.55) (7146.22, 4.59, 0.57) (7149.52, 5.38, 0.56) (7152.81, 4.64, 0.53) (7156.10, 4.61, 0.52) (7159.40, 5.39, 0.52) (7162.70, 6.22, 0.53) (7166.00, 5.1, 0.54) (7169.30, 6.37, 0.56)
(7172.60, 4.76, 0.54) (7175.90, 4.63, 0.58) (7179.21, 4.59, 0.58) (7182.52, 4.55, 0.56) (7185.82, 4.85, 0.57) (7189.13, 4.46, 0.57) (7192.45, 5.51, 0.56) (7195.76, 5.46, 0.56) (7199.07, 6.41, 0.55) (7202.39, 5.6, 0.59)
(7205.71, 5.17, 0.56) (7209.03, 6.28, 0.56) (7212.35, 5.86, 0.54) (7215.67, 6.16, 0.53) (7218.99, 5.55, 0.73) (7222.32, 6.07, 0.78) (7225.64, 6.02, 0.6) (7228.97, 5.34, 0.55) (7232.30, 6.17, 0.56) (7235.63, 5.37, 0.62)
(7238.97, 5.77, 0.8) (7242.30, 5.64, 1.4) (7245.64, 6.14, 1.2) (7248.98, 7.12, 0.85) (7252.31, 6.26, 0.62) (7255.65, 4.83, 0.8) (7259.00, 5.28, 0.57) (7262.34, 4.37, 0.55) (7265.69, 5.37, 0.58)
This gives 1.04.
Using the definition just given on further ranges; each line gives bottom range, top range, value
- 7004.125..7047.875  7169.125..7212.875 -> 1.09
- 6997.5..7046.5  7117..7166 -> 1.08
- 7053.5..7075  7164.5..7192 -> 1.07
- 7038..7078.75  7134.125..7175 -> 1.19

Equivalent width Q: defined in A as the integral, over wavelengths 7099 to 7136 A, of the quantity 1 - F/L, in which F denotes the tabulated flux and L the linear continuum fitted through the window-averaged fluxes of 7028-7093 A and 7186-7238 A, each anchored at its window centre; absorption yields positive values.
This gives -1.5 A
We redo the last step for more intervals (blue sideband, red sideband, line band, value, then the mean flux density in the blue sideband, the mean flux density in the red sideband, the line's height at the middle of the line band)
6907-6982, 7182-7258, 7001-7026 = 2.57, 5.3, 5.69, 5.4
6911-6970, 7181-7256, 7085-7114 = 2.77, 5.25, 5.7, 5.51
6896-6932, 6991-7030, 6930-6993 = -4.46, 5.14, 5.02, 5.08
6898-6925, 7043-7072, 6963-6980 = -2.47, 5.19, 4.34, 4.84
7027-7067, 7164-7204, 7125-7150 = -2.31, 4.68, 5.2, 5.02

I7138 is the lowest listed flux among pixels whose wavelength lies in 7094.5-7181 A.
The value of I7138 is 4.45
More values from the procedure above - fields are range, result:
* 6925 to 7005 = 3.1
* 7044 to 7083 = 3.45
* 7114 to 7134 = 4.99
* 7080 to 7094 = 4.65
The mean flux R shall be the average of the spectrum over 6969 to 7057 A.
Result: 5.04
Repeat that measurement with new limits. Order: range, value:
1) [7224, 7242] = 5.73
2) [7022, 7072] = 4.65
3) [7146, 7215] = 5.29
